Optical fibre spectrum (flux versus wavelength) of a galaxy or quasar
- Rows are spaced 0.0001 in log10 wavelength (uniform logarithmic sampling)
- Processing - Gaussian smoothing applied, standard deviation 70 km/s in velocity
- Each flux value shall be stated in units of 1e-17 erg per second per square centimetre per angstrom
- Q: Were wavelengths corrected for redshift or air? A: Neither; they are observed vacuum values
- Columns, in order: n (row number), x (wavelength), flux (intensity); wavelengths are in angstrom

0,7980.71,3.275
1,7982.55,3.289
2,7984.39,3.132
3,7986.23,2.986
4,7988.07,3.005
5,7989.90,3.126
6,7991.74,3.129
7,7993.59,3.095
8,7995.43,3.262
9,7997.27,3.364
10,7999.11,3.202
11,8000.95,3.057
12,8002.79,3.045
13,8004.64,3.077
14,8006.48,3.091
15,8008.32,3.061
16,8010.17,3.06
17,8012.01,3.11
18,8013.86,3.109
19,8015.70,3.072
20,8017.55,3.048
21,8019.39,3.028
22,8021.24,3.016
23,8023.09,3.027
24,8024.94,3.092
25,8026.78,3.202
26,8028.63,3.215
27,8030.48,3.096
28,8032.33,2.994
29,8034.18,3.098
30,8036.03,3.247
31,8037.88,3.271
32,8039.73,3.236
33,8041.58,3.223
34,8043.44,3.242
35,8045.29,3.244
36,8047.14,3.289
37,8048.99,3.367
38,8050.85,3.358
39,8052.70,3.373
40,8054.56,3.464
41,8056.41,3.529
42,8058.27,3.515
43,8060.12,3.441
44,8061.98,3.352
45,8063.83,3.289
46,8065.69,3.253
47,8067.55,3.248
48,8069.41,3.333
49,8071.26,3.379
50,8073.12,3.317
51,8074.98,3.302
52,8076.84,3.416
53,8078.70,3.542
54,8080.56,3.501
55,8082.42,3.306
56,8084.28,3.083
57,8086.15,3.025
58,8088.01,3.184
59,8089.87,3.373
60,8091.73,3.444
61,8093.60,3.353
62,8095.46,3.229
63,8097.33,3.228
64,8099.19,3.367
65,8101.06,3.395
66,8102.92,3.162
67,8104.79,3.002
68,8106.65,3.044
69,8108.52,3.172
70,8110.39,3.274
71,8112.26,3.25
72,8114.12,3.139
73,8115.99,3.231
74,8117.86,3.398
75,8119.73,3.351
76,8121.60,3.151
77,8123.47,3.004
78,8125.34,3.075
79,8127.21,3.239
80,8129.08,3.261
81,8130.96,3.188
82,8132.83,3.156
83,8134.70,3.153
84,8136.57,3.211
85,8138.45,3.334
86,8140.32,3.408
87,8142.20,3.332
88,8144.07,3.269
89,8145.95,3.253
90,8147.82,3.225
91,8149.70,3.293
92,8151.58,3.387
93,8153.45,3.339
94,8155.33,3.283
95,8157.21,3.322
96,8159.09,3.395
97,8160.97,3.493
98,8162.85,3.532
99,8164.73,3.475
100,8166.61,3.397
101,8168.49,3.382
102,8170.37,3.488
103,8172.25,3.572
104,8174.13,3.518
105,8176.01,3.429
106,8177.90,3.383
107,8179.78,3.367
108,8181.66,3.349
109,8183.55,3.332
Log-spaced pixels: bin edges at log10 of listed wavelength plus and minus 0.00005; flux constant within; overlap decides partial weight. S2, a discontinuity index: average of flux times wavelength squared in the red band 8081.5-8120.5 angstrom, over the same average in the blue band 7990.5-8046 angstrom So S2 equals 1.05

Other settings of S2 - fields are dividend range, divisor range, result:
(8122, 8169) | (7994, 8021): 1.10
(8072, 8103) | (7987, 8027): 1.09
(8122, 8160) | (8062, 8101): 1.00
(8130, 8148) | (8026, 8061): 1.01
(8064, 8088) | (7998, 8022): 1.09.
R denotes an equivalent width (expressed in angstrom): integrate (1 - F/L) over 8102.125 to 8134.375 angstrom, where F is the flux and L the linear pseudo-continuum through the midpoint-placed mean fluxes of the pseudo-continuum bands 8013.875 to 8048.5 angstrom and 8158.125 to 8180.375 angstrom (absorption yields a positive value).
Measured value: 1.5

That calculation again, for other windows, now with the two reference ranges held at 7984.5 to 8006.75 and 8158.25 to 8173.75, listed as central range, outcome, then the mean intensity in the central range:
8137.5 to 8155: 0.6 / 3.31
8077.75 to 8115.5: 0.8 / 3.25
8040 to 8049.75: -0.1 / 3.27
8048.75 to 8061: -0.7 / 3.44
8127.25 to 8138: 0.6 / 3.2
